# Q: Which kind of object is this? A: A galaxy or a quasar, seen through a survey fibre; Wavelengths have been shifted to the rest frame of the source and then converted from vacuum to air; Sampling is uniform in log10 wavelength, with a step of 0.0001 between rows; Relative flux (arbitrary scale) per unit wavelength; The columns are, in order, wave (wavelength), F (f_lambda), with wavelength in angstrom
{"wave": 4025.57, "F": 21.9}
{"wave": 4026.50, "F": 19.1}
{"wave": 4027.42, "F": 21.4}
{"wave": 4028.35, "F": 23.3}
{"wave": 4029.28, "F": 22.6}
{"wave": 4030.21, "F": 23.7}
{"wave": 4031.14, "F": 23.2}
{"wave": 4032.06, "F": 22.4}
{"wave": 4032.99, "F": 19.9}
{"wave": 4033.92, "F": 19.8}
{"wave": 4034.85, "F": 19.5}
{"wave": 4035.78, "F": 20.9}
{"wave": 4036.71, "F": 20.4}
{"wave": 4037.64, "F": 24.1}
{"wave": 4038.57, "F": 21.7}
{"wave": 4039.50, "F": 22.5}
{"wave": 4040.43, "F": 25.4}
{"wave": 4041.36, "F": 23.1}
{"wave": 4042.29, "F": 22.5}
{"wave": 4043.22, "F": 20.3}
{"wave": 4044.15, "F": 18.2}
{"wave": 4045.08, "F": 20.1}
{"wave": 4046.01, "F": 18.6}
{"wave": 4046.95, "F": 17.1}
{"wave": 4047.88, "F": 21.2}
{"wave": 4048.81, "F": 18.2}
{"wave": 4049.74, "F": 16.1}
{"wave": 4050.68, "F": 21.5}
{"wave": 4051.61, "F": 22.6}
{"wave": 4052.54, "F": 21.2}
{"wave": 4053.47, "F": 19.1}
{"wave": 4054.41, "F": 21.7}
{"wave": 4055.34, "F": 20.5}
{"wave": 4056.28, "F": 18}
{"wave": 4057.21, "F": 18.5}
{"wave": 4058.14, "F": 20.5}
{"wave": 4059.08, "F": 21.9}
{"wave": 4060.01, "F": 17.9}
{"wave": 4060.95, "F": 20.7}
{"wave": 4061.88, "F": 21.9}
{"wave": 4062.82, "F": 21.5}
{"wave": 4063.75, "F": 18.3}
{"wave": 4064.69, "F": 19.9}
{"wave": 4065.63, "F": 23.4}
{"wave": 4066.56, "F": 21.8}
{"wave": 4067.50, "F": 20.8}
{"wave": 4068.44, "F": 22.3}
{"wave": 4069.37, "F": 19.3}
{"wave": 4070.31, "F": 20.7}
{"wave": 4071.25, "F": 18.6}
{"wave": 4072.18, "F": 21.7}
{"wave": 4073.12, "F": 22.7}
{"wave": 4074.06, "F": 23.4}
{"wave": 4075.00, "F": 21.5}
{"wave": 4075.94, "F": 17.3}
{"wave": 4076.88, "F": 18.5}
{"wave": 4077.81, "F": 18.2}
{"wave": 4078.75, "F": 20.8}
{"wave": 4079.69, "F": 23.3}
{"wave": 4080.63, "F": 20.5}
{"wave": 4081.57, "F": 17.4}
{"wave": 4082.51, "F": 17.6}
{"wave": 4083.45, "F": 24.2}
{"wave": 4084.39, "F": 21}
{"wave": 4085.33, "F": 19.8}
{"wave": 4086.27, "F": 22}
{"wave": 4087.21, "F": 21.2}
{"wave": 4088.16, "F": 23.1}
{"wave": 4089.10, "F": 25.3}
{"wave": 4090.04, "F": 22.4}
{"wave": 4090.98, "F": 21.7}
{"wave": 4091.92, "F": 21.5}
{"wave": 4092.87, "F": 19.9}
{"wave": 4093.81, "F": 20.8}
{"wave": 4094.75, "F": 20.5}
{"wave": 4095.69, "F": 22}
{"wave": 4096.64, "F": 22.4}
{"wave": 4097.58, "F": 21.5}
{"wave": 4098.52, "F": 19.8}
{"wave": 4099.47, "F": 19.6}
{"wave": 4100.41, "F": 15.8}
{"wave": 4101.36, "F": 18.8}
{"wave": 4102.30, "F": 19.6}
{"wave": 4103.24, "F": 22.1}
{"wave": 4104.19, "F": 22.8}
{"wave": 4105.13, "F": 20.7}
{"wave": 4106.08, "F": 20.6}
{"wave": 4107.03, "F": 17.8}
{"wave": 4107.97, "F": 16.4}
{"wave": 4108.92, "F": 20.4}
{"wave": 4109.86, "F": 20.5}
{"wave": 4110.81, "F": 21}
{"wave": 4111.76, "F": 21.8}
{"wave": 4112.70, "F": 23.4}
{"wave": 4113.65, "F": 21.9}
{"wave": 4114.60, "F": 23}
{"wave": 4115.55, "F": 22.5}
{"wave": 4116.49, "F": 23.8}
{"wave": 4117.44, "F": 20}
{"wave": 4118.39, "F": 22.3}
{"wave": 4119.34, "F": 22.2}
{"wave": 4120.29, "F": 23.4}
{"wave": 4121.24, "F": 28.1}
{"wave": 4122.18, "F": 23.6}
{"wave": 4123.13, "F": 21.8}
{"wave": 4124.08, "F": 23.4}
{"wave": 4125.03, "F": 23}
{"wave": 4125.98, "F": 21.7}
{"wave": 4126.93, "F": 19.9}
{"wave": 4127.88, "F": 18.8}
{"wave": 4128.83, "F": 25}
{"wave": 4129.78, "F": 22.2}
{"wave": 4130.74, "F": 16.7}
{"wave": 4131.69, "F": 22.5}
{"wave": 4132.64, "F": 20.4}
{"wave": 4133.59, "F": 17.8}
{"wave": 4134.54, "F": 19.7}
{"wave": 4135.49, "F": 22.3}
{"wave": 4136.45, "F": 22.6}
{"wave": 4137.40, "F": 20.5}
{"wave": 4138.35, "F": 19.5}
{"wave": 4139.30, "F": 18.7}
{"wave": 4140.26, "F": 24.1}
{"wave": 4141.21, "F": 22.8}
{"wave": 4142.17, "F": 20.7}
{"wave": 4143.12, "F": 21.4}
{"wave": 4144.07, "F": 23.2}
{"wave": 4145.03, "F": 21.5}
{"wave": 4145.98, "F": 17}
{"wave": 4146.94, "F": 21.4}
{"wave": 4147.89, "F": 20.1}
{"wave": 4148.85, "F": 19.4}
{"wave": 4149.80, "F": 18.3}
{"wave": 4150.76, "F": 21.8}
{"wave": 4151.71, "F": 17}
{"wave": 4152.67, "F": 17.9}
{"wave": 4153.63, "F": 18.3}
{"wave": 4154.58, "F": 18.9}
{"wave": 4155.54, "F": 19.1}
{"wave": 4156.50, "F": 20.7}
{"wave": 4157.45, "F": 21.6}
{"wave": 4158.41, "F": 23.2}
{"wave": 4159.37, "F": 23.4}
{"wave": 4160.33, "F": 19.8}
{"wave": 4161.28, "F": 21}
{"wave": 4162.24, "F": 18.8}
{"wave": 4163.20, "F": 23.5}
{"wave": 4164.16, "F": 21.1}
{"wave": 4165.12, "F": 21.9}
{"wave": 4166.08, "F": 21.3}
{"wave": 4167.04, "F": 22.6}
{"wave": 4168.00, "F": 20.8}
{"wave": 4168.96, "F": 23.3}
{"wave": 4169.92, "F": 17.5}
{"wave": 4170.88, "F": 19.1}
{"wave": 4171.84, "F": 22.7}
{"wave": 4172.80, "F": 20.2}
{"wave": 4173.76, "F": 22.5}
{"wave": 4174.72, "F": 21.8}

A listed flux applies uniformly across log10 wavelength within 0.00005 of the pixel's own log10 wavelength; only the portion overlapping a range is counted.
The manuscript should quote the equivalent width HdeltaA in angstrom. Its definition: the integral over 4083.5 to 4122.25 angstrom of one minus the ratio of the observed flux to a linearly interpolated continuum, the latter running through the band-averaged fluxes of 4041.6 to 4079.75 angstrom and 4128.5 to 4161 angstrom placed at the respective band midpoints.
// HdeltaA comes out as -1.9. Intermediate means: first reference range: 20.3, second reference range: 20.6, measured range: 21.4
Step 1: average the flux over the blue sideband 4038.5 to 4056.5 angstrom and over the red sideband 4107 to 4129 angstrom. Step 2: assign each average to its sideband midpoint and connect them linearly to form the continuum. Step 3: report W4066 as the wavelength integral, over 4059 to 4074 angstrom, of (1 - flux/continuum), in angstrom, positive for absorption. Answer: 0.00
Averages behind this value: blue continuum 20.5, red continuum 22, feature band 20.9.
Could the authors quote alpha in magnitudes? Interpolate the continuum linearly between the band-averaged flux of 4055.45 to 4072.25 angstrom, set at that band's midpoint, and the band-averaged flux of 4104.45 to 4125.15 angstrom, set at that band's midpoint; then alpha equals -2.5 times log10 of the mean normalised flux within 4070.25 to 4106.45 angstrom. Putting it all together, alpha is 0.02 mag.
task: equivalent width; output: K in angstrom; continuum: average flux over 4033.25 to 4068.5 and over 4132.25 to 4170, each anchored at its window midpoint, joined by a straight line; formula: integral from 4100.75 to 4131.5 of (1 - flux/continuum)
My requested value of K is -1.3 angstrom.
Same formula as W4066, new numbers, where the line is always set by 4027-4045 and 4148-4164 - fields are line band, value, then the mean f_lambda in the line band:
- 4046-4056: 0.8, 19.8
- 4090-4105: 0.2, 20.7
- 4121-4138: -0.8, 21.6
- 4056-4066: 0.6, 20.2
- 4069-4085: 0.6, 20.4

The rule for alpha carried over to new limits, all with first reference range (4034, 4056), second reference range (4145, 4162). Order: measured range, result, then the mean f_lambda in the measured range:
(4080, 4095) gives -0.042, 21.2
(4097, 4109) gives 0.033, 19.7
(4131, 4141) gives -0.037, 20.8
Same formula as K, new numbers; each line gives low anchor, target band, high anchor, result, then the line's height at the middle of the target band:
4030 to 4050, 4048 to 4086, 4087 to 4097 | 1.8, 21.4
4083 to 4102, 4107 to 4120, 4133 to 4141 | -0.3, 20.9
